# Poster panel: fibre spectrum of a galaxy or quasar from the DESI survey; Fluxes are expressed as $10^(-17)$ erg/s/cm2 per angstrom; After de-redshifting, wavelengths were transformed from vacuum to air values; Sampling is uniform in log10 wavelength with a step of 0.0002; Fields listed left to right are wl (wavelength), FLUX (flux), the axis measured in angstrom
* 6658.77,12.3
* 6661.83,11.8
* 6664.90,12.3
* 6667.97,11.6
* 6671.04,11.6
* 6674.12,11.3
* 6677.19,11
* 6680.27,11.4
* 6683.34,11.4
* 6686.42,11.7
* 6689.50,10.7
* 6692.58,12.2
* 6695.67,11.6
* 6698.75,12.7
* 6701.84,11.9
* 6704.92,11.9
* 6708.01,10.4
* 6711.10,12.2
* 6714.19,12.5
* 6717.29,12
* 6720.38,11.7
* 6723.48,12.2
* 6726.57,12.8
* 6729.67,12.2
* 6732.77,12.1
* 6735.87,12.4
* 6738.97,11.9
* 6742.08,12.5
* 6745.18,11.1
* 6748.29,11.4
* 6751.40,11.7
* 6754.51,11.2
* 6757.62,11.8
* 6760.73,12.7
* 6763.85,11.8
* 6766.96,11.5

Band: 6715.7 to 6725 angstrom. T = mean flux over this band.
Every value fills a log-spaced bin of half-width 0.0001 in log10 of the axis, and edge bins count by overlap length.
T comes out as 12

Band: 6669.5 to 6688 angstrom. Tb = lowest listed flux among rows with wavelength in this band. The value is 11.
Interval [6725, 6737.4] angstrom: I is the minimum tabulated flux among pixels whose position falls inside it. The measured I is 12.1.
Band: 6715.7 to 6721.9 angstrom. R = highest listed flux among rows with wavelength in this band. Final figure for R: 12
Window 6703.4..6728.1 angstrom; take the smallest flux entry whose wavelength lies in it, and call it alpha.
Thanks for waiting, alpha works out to 10.4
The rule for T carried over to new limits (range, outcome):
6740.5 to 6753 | 11.7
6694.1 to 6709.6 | 11.7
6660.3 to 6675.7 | 11.7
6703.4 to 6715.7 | 11.7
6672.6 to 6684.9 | 11.3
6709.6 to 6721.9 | 12.1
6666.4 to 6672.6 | 11.6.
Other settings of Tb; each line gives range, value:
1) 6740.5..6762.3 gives 11.1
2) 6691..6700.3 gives 11.6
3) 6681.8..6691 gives 10.7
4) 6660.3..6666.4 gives 11.8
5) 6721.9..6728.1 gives 12.2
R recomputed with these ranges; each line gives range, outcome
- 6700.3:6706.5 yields 11.9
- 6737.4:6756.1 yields 12.5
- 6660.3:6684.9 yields 12.3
